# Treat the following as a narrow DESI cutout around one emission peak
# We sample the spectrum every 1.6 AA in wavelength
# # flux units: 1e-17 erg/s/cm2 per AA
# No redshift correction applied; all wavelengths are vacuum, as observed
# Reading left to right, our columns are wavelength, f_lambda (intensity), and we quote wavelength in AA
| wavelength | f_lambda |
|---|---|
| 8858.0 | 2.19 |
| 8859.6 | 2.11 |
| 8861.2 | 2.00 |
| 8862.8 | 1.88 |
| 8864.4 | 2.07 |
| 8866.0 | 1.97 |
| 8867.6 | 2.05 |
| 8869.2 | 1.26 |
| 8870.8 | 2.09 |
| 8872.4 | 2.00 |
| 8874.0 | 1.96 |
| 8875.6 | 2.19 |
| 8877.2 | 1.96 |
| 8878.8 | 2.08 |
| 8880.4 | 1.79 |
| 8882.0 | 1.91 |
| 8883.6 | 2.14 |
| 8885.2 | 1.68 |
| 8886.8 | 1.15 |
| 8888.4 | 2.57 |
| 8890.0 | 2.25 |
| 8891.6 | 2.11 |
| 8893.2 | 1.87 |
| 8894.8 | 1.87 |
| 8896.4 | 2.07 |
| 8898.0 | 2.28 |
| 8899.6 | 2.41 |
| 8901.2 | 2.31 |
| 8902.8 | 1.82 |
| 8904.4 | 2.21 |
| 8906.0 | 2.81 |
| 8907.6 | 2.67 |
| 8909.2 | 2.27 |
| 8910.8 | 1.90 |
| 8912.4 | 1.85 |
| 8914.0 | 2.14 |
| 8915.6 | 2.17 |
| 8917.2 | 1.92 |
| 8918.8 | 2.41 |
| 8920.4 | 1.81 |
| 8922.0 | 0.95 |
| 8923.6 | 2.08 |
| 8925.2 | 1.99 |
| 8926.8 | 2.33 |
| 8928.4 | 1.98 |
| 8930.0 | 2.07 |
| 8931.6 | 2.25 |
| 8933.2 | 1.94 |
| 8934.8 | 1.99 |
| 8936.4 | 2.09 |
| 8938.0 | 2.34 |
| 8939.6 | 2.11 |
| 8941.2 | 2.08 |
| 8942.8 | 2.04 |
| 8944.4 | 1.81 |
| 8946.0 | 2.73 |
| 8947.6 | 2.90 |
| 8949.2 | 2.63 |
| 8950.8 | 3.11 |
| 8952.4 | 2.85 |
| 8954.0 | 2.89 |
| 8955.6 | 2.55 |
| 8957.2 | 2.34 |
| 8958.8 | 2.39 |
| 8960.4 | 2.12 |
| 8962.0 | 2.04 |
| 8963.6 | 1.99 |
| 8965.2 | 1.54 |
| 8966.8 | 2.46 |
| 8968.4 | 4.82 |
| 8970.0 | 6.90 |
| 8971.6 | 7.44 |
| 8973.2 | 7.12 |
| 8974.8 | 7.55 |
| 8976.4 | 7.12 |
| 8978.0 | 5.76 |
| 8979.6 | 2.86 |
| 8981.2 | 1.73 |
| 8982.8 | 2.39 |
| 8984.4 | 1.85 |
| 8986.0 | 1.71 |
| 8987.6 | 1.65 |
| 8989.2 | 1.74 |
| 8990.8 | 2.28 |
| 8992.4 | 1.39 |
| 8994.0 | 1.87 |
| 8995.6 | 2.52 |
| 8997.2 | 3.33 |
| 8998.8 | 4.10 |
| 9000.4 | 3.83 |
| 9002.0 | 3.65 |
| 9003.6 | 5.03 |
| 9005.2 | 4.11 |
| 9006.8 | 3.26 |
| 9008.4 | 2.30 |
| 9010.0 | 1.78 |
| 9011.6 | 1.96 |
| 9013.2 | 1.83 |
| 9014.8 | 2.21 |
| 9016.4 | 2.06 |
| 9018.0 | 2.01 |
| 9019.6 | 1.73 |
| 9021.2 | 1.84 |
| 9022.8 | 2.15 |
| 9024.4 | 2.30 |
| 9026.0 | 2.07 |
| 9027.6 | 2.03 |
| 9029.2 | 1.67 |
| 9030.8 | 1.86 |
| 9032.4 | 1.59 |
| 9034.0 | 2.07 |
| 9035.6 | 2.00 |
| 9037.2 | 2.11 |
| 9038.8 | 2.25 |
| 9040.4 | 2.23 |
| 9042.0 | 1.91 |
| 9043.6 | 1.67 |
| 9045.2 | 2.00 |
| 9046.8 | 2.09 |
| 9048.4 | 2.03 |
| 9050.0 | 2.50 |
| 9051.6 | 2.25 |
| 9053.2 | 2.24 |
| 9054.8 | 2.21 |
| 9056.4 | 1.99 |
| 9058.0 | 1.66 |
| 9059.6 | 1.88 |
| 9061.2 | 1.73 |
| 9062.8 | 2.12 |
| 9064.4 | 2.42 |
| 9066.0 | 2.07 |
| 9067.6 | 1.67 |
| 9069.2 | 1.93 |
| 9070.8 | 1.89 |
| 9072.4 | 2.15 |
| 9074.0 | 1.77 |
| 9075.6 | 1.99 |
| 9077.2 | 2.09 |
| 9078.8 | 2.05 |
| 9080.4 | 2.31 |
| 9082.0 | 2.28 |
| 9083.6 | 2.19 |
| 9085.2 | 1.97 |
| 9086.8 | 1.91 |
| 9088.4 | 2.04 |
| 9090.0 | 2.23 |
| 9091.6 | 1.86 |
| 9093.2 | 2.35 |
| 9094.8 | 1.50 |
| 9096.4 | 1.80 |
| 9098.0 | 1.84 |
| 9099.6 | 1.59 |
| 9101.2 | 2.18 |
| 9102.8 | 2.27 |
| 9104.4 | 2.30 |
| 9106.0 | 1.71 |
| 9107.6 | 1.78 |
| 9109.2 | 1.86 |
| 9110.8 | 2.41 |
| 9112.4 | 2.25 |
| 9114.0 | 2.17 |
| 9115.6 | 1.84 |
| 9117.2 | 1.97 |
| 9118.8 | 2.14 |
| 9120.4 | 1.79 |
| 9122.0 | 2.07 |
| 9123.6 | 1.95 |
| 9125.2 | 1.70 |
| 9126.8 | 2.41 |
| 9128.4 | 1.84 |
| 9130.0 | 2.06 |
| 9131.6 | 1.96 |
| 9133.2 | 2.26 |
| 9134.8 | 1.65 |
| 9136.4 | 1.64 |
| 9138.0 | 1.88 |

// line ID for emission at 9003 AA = [N II] 6583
